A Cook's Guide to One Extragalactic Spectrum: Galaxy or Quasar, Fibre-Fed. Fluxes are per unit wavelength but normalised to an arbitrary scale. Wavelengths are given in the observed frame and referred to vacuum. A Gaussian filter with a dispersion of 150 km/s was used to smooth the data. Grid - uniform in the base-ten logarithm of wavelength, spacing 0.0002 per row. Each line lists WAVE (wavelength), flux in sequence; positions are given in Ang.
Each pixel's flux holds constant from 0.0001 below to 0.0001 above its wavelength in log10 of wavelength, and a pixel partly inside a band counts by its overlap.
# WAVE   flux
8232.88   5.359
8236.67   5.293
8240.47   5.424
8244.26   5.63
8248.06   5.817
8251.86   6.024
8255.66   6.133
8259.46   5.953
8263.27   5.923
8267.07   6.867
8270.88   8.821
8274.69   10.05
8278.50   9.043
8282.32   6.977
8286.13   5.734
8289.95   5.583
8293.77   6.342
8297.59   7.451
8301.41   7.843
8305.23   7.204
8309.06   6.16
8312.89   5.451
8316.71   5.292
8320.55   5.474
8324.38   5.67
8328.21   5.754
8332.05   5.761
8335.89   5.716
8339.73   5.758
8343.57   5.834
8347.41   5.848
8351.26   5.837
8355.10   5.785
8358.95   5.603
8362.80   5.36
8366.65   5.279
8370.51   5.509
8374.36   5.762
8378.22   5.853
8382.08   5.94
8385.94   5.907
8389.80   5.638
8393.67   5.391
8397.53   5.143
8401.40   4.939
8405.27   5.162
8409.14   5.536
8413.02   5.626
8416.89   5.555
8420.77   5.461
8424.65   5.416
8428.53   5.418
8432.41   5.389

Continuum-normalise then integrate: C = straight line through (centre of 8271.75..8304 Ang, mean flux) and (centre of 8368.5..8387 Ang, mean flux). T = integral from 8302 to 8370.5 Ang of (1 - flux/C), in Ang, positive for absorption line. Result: 7.9 Ang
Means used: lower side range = 7.42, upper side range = 5.79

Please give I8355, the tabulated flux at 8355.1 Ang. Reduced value 5.785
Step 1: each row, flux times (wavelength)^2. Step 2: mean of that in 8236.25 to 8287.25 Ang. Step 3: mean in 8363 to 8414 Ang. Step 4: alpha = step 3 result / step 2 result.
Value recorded 0.84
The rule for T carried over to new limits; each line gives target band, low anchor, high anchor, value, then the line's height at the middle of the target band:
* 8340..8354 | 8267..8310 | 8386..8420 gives 1.20 Ang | 6.37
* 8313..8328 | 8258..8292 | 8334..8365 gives 1.89 Ang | 6.3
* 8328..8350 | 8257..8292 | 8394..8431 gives 1.93 Ang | 6.34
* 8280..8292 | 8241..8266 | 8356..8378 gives -0.80 Ang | 5.81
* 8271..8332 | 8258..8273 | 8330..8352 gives -2.57 Ang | 6.4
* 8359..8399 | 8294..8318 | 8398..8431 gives 1.29 Ang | 5.77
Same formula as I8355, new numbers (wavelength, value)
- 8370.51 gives 5.509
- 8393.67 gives 5.391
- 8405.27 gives 5.162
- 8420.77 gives 5.461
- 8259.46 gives 5.953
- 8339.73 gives 5.758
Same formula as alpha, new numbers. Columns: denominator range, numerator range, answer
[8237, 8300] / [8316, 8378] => 0.86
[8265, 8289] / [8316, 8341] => 0.73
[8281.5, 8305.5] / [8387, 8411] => 0.82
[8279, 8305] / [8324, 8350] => 0.86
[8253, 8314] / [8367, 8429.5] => 0.81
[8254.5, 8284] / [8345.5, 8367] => 0.77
